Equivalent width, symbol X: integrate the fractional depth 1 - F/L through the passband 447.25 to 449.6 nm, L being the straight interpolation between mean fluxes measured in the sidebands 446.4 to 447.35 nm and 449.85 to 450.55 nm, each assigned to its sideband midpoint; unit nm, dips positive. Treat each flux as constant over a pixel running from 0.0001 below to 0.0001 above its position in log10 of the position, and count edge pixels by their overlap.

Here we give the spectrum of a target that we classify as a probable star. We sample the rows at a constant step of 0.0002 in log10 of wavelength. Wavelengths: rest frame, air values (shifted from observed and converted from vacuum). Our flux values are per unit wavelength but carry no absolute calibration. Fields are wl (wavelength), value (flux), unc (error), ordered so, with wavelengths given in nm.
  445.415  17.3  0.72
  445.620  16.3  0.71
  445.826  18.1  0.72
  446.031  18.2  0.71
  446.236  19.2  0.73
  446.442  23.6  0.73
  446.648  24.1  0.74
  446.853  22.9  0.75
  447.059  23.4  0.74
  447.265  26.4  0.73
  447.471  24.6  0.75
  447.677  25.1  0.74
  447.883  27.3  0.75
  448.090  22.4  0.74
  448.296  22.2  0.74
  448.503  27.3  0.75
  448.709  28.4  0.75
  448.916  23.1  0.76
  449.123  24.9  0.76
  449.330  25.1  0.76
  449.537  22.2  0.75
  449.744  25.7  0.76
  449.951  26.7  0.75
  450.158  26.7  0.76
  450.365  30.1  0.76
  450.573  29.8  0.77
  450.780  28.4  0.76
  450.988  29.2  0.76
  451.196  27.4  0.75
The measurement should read 0.09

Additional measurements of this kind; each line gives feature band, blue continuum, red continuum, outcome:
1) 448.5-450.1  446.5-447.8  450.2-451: 0.119 nm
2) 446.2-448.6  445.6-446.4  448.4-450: -0.300 nm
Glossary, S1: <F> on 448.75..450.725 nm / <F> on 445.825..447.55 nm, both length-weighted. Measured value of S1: 1.2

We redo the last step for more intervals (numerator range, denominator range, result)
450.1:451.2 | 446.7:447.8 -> 1.17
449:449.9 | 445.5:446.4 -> 1.34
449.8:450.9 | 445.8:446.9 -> 1.34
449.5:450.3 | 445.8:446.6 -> 1.28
